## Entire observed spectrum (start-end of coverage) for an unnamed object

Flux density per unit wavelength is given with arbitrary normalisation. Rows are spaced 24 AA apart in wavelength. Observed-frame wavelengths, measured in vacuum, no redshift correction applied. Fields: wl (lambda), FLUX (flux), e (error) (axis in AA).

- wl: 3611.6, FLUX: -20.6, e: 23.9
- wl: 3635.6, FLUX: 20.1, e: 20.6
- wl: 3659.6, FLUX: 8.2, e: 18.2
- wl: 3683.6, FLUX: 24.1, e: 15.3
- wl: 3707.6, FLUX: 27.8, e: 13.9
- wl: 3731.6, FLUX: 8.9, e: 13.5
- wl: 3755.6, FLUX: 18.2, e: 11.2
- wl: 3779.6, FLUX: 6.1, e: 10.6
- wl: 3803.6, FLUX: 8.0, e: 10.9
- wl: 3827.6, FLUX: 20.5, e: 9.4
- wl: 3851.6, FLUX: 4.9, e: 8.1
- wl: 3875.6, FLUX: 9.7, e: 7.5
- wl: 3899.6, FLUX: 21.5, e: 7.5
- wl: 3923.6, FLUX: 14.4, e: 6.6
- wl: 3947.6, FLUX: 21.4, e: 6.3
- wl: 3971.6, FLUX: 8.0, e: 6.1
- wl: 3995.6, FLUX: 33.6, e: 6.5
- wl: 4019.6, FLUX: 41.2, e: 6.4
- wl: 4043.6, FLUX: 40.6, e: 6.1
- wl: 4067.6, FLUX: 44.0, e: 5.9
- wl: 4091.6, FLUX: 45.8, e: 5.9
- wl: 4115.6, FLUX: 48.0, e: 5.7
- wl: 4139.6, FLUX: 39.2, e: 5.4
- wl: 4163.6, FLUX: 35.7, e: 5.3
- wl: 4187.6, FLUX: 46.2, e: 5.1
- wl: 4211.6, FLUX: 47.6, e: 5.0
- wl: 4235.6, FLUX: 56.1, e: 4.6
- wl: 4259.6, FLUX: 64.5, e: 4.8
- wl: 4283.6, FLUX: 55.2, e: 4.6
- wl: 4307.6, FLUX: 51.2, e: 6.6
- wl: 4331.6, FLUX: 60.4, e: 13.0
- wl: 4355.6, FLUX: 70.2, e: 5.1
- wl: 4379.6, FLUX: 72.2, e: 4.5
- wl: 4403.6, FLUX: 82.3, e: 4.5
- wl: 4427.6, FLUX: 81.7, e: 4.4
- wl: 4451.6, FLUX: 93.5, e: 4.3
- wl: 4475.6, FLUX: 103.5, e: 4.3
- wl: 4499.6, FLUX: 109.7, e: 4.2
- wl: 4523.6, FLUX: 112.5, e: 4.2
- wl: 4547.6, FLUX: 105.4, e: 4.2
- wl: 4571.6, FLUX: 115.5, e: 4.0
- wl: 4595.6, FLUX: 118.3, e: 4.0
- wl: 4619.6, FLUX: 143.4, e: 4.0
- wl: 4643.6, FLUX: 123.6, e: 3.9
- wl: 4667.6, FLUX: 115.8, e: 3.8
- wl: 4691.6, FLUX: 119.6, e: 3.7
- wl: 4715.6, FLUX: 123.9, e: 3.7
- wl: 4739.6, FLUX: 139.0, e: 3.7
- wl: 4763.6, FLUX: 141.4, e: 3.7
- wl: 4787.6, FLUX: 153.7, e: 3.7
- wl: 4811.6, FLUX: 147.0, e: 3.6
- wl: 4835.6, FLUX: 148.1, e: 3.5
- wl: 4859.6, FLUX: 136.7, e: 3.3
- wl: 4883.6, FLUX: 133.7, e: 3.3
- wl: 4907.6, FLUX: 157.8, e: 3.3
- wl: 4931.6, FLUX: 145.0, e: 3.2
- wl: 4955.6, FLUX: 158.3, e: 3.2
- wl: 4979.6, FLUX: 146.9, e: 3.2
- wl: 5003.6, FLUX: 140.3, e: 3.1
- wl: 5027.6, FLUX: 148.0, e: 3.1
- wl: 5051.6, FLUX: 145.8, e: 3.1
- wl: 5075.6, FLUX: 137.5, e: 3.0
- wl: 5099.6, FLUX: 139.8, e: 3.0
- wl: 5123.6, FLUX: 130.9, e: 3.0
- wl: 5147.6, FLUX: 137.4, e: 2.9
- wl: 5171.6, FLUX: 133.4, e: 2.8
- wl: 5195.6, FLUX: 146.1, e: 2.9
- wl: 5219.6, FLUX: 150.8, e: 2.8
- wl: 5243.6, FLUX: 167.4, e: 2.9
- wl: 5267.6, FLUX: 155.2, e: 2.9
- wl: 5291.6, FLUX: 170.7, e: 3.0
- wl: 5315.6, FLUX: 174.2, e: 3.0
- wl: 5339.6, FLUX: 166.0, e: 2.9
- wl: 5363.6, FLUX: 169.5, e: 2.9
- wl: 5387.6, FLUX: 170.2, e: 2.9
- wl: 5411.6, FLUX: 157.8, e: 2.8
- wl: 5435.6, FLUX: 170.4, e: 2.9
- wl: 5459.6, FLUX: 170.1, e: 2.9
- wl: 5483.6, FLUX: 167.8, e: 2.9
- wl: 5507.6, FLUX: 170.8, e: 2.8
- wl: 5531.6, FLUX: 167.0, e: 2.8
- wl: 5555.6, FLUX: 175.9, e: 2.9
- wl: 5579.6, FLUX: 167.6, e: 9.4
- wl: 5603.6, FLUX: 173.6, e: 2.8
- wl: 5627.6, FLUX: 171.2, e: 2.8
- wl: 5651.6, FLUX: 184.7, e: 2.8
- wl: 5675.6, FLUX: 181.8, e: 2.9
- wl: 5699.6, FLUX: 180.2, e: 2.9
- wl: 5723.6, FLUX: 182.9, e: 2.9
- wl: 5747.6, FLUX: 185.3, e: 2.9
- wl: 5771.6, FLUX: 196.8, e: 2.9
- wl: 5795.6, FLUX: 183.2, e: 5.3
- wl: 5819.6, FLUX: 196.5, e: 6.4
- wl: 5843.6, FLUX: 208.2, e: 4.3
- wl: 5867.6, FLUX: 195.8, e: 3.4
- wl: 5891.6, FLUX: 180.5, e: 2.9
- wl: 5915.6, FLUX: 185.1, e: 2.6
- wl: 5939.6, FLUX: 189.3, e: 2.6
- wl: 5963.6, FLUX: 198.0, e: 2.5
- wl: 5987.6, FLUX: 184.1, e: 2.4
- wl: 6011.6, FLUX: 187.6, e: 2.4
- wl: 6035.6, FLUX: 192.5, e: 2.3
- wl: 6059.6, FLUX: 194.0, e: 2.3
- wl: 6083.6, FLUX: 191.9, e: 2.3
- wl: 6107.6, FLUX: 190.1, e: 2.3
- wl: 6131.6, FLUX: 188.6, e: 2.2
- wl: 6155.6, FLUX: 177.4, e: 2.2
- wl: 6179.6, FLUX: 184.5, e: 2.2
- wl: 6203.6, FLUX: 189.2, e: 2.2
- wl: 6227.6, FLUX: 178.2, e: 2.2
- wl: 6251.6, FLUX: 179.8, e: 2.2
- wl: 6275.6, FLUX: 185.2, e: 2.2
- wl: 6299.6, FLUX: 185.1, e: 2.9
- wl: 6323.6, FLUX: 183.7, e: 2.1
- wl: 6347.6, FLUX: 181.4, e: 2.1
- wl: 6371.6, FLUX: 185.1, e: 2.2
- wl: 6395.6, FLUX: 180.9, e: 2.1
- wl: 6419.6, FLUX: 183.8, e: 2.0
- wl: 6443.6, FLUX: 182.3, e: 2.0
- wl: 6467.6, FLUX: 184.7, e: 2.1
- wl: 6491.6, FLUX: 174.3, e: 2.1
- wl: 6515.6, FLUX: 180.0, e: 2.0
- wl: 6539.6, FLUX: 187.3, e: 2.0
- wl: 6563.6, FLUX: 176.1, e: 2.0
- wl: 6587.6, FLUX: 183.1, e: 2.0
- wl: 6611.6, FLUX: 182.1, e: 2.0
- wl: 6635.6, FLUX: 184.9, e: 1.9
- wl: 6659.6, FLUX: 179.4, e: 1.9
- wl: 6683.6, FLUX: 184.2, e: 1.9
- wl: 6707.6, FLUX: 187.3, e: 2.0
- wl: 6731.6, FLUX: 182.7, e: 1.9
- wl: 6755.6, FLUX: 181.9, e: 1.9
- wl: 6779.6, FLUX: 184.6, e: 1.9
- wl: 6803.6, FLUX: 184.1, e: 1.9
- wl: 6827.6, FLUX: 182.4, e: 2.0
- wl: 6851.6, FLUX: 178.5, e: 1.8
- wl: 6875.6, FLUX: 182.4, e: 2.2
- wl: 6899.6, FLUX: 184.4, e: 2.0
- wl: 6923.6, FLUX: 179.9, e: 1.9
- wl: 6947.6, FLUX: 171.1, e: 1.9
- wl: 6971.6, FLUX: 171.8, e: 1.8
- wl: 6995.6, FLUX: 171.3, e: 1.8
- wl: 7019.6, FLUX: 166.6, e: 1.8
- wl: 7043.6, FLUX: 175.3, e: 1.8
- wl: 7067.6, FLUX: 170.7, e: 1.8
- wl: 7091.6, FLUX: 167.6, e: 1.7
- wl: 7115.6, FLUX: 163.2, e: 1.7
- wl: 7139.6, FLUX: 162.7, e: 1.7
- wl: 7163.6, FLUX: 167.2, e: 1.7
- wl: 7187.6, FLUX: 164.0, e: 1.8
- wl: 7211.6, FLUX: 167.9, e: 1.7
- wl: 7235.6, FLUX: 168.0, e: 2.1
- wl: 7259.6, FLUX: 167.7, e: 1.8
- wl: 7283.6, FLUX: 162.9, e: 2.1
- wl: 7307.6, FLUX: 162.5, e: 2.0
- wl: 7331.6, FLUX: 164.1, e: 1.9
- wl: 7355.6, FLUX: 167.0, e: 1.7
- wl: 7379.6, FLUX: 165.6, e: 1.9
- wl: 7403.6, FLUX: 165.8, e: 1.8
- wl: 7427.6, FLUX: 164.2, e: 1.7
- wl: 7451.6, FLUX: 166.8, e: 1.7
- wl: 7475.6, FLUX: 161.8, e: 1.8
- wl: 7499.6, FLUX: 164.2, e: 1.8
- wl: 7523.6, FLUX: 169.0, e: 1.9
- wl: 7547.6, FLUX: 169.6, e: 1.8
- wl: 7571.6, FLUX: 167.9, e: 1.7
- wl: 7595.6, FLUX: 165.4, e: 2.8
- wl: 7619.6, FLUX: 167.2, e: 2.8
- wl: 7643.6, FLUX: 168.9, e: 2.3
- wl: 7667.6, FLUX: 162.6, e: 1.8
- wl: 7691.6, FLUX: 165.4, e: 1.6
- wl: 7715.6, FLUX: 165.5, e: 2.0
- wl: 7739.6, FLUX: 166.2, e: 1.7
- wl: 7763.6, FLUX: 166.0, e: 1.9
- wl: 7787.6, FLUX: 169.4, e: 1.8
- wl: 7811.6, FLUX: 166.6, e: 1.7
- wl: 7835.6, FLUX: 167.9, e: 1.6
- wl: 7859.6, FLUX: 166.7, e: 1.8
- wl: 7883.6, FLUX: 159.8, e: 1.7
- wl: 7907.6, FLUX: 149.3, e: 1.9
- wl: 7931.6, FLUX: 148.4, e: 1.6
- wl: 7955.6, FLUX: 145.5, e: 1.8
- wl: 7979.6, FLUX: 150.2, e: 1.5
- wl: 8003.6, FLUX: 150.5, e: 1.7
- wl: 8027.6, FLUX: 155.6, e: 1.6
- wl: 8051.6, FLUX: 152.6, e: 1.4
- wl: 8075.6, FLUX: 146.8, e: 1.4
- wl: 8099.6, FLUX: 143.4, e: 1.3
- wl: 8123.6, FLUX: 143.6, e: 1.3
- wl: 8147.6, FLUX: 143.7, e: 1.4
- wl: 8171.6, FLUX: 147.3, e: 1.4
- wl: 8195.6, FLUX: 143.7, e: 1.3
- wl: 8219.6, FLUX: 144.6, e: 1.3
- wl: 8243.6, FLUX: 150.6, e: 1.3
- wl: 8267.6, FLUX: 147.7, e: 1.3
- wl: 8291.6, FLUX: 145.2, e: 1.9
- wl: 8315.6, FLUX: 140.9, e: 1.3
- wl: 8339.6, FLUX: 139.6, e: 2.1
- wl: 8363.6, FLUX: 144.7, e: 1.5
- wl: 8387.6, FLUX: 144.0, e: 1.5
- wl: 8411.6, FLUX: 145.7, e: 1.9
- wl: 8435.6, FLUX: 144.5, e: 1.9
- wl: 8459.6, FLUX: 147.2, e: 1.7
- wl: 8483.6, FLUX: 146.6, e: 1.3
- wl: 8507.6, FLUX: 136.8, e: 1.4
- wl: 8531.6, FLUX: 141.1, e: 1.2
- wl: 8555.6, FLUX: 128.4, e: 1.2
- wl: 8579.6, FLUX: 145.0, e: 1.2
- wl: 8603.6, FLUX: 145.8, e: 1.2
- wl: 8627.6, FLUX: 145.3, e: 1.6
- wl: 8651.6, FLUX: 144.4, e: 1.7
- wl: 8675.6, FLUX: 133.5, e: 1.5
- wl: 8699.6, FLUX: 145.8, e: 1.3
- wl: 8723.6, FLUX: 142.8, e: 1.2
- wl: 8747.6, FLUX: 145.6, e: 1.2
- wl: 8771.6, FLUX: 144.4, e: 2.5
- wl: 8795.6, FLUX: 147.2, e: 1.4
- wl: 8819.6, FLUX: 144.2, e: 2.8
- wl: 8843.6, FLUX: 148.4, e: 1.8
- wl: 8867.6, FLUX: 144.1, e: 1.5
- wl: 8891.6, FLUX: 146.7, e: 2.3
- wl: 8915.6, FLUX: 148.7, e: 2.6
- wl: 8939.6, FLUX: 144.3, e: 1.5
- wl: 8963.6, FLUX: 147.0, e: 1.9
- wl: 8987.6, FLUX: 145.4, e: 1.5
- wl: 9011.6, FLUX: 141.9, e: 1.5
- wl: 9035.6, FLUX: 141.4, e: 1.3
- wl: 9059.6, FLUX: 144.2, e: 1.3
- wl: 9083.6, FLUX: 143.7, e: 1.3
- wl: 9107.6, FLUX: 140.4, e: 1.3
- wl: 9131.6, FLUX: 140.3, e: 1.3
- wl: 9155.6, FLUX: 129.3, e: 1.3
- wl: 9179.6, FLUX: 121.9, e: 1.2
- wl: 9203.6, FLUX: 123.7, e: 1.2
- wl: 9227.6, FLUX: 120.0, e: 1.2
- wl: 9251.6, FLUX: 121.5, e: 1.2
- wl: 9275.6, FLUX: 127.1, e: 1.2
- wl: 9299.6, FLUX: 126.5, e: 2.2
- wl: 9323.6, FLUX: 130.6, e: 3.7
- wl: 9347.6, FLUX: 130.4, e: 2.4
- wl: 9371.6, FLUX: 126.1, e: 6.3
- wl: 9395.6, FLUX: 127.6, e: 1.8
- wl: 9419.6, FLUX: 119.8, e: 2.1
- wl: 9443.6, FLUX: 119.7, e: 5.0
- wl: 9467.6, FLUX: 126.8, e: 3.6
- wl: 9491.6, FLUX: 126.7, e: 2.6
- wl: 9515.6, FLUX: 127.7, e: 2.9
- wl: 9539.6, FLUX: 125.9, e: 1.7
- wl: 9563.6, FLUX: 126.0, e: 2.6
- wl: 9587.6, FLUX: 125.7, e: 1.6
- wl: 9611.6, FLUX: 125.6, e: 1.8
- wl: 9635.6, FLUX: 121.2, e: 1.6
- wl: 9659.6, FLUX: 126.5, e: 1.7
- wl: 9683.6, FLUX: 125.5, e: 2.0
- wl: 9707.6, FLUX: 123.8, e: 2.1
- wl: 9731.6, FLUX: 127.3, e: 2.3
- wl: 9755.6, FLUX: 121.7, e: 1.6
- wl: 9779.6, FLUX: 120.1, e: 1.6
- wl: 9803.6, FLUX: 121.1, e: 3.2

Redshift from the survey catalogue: 0.000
